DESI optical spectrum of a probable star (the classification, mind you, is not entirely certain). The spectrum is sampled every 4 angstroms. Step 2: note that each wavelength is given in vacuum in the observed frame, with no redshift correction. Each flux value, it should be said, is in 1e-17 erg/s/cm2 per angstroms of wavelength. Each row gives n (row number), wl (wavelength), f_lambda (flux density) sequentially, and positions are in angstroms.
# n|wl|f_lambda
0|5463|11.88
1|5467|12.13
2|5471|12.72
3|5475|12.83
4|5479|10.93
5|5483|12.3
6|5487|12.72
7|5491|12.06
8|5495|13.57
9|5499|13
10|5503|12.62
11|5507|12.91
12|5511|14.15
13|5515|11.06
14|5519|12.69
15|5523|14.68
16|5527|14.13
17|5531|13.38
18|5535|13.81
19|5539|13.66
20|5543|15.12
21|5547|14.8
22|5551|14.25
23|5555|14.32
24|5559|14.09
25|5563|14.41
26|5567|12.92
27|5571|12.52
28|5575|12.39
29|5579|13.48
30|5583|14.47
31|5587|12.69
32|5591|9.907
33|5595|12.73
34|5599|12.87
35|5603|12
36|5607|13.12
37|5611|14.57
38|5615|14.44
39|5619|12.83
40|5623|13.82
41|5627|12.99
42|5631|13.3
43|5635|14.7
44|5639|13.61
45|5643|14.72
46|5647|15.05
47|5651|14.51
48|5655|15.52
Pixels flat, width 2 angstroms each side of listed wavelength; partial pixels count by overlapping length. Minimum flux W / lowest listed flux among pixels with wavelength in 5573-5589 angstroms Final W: 12.39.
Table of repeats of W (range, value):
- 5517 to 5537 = 12.69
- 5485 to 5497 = 12.06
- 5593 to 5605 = 12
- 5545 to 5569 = 12.92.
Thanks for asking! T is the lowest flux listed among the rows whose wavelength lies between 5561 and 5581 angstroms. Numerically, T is 12.39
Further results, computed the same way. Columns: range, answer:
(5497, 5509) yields 12.62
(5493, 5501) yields 13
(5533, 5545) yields 13.66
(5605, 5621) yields 12.83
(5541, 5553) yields 14.25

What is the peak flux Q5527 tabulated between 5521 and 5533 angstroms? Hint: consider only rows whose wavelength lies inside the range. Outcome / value 14.68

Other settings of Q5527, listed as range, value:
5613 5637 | 14.7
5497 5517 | 14.15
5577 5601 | 14.47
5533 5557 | 15.12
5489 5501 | 13.57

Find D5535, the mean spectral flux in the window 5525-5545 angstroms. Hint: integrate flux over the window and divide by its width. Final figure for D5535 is 14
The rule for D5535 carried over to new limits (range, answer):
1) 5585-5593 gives 11.3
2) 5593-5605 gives 12.5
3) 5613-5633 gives 13.5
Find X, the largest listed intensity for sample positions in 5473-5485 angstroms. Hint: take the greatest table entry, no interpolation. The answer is 12.83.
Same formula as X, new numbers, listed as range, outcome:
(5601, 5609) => 13.12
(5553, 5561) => 14.32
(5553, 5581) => 14.41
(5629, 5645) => 14.72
